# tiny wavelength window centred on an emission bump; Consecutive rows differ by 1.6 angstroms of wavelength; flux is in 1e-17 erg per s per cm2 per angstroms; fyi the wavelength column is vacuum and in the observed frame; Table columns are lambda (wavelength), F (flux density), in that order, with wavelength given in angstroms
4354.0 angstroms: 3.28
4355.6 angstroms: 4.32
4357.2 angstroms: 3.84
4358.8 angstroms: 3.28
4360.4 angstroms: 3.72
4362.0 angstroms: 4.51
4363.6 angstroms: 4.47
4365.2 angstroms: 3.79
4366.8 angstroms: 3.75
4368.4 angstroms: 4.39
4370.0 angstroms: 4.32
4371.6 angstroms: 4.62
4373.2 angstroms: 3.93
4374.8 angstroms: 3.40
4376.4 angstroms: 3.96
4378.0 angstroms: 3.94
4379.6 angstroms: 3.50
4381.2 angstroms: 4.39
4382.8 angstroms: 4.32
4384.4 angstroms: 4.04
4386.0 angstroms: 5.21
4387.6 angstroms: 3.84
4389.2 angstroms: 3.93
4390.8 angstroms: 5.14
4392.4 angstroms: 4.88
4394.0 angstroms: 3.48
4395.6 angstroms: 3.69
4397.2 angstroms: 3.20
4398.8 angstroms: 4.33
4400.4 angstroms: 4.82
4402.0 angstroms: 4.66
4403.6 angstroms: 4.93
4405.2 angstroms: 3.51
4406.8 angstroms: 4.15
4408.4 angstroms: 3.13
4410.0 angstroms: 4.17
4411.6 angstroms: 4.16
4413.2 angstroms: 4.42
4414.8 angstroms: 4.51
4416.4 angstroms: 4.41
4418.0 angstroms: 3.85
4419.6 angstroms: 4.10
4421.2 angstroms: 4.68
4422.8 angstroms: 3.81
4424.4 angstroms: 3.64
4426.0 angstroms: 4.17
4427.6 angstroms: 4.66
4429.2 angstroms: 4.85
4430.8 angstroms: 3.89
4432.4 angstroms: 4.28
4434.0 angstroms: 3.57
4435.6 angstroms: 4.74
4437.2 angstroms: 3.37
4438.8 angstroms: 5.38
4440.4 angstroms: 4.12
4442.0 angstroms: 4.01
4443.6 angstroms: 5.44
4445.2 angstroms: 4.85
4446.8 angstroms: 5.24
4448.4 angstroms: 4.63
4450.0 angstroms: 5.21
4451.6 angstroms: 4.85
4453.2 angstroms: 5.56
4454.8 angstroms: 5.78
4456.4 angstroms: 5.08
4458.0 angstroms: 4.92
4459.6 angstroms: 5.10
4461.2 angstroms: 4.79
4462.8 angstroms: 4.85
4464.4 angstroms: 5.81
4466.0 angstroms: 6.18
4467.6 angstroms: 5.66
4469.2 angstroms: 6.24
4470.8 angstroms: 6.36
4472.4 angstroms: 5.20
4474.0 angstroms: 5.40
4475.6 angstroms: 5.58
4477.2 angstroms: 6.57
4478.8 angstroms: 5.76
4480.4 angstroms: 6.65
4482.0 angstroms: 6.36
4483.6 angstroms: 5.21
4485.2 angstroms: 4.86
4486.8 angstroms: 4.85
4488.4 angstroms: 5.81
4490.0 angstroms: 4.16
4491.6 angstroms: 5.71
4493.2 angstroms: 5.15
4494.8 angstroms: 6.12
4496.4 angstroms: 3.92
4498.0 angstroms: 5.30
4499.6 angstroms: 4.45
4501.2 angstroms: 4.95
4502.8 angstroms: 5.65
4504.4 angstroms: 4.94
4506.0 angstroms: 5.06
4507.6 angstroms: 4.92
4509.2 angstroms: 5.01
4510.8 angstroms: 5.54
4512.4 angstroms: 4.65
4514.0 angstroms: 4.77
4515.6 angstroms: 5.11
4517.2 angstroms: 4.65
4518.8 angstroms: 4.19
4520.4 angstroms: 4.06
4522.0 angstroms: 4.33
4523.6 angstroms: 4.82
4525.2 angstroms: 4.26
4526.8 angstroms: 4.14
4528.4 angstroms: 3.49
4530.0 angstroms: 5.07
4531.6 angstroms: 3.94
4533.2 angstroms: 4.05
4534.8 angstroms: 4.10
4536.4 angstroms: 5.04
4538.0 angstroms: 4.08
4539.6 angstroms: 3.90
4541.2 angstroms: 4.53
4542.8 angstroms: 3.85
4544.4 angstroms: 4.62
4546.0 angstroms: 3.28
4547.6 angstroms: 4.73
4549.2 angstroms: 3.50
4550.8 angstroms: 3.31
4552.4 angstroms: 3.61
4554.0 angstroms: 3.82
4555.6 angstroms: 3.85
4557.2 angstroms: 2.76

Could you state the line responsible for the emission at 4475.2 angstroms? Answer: C III] 1909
